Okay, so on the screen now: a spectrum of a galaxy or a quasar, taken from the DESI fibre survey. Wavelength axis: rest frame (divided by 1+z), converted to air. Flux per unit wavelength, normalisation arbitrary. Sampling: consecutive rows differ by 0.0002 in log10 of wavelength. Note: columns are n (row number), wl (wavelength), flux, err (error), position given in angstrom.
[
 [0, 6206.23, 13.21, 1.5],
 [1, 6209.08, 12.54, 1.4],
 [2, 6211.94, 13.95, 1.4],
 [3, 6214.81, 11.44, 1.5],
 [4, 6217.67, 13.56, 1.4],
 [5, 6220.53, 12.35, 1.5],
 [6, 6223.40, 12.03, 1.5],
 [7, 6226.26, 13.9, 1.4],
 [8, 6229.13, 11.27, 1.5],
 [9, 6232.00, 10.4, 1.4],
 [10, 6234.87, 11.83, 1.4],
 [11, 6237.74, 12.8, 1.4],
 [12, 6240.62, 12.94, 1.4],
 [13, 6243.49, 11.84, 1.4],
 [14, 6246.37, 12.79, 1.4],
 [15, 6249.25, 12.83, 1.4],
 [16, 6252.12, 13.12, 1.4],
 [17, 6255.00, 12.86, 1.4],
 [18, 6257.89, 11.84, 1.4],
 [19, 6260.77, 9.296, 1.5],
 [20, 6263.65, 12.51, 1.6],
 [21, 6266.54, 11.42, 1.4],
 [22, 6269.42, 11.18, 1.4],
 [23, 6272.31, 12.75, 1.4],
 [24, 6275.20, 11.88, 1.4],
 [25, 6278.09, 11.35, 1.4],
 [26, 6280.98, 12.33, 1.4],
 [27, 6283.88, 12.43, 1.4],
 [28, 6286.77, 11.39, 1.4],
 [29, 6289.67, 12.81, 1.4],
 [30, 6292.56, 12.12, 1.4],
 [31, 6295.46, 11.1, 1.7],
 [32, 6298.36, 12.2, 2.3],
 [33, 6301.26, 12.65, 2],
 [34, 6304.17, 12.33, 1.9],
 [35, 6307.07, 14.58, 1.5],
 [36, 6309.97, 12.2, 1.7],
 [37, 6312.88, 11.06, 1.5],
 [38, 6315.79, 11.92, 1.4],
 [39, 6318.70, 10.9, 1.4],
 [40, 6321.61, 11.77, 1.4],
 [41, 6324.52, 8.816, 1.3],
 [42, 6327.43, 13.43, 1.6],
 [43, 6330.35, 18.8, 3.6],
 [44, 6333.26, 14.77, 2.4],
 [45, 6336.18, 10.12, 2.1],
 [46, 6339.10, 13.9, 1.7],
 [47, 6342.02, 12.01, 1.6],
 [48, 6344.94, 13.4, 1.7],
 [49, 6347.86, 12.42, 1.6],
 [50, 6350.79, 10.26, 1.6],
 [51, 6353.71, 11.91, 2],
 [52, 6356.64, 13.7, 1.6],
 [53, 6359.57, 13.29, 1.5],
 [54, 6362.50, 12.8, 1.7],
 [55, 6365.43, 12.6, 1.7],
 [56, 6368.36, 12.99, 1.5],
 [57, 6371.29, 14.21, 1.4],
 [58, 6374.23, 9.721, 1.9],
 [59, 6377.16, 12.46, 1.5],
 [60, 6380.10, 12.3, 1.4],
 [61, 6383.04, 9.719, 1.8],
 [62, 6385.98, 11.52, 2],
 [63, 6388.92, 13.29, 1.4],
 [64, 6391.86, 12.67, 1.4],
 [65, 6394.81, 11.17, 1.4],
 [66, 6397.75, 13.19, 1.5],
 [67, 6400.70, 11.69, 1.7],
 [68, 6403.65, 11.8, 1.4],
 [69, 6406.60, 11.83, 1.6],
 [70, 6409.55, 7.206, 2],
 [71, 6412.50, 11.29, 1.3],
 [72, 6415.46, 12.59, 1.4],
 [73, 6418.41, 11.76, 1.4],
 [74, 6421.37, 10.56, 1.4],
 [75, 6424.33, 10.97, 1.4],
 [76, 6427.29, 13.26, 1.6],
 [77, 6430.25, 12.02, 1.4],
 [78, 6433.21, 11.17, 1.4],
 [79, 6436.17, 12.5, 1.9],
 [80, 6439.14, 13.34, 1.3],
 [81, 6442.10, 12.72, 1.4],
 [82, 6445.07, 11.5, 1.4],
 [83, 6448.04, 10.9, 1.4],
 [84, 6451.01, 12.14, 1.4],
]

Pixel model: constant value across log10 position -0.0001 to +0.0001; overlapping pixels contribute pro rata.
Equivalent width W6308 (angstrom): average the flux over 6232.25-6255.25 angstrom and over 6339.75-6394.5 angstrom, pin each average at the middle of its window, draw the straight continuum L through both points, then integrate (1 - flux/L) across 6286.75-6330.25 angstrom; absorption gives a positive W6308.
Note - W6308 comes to 0.7 angstrom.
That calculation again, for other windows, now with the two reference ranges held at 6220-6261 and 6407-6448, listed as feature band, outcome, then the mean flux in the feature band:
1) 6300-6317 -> -0.67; 12.5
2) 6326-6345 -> -3.04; 13.8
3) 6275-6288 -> 0.21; 11.9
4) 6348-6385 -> -1.16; 12.2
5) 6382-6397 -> -0.11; 11.8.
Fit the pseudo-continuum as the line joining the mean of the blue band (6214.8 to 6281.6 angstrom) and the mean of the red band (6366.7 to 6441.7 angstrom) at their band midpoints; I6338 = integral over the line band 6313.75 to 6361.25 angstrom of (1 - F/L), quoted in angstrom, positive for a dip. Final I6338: -2.5 angstrom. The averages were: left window 12.1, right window 11.8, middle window 12.6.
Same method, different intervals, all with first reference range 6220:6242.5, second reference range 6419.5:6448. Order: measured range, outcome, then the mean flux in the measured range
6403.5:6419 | 1.28 angstrom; 11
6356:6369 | -1.10 angstrom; 13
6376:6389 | 0.34 angstrom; 11.7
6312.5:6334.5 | -1.23 angstrom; 12.7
